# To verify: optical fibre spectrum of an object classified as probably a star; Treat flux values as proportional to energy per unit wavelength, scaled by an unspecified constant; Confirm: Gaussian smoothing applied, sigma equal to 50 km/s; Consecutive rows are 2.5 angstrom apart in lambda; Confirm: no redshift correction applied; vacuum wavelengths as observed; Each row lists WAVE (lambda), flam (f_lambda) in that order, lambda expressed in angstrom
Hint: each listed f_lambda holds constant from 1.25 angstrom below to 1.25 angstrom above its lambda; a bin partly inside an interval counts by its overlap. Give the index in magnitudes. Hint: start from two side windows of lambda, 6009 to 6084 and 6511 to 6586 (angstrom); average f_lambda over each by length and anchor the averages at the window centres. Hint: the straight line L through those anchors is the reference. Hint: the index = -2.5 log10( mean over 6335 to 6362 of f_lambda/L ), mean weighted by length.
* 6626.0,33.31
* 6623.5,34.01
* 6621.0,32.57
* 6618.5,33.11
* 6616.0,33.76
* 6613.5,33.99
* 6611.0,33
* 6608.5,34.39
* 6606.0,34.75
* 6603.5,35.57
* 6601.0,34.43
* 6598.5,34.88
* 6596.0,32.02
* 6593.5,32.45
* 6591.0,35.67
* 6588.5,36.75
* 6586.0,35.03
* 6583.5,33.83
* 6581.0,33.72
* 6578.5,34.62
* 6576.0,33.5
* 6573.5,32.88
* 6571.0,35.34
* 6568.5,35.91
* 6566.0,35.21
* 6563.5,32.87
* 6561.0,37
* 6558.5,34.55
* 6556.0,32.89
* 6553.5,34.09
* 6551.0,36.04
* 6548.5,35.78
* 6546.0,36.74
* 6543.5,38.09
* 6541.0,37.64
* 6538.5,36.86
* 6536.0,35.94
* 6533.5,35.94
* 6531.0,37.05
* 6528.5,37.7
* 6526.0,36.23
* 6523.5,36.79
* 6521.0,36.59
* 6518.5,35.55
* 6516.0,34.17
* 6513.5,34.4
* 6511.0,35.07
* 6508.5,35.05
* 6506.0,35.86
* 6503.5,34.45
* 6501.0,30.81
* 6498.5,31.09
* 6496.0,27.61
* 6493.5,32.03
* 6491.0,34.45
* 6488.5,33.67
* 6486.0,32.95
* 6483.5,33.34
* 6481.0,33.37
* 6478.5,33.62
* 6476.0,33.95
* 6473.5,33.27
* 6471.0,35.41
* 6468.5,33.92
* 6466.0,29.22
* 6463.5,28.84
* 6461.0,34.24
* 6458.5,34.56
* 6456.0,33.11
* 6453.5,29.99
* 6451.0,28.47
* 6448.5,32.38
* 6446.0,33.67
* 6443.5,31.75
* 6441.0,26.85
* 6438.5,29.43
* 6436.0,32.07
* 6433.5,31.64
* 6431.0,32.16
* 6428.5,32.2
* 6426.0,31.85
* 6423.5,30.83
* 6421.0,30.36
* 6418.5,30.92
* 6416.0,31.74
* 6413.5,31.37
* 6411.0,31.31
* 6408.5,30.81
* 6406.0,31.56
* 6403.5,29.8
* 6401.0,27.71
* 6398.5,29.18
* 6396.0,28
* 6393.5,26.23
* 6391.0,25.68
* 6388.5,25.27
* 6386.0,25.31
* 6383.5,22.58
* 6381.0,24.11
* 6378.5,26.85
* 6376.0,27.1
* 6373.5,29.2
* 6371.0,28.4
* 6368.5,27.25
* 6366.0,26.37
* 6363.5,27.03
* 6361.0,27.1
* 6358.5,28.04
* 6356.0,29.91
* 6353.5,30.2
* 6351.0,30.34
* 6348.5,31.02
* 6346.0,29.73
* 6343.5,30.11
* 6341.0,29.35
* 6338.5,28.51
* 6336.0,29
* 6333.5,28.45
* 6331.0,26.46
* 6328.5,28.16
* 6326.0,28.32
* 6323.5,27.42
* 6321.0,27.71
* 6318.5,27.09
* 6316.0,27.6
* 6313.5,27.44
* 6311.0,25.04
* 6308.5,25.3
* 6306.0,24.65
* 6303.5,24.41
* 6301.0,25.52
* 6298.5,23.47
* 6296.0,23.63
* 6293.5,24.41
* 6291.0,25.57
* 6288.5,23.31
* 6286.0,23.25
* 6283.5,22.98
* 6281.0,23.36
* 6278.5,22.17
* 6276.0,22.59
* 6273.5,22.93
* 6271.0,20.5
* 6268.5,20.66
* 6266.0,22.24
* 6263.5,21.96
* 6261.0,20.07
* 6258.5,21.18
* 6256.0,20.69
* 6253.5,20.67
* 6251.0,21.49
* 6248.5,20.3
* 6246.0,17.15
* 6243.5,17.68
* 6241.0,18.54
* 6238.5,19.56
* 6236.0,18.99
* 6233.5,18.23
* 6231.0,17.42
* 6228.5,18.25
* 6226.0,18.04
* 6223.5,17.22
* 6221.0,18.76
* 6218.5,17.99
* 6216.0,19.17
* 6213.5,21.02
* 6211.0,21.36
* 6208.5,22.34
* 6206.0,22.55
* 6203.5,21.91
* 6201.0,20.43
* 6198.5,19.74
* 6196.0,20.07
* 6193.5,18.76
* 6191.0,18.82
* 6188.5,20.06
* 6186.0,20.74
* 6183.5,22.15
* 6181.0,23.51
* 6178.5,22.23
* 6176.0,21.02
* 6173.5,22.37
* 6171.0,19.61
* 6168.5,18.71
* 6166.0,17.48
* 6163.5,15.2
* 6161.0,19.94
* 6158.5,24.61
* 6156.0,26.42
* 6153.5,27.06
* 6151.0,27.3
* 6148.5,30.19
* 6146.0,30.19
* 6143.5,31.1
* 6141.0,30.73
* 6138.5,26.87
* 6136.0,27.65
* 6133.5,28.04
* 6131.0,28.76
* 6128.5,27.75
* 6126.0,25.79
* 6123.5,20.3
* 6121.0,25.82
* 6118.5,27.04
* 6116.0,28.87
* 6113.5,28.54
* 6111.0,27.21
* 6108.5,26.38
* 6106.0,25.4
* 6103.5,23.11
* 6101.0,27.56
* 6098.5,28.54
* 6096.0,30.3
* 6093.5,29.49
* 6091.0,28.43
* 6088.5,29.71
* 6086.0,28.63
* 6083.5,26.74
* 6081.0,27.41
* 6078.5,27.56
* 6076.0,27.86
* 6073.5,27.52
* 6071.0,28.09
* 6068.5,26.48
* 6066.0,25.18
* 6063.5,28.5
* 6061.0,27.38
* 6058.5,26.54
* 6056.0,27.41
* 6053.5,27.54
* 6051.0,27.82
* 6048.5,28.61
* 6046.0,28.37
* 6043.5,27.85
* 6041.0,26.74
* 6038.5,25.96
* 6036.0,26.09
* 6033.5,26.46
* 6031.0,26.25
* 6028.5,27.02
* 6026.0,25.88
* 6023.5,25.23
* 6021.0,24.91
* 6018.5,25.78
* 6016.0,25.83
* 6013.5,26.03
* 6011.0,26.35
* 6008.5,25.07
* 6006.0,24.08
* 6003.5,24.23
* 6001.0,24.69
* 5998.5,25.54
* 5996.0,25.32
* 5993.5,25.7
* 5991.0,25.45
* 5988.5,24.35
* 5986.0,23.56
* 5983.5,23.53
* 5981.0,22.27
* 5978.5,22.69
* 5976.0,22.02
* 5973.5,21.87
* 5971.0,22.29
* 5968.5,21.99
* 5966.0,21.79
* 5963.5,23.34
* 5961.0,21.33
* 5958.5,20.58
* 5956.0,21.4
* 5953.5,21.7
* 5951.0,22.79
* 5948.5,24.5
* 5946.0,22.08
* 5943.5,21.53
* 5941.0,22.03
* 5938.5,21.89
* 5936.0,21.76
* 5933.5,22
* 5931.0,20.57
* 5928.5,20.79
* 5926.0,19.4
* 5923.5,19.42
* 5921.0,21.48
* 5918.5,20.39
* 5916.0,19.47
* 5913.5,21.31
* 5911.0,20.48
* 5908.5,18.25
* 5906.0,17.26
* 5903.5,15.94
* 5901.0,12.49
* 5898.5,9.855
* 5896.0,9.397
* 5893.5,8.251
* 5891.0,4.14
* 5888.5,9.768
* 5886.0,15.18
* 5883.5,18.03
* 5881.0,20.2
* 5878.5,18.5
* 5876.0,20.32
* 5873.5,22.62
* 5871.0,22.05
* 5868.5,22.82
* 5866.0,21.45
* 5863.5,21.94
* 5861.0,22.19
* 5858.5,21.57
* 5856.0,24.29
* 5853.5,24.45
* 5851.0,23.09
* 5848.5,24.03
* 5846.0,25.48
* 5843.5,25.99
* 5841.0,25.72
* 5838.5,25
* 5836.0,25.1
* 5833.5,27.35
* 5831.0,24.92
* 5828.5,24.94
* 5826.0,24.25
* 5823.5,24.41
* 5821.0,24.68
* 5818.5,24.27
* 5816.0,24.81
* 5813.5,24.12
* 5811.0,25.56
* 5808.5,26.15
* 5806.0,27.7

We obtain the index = 0.09 mag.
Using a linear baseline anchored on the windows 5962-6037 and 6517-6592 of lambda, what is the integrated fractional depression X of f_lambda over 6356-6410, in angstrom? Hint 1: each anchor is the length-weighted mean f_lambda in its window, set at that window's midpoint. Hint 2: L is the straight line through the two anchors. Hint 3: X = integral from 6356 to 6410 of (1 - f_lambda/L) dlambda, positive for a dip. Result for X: 8.0 angstrom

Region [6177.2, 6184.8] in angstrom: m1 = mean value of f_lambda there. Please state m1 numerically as 22.6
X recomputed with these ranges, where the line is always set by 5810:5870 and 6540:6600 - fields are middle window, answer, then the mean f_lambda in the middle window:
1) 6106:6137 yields 1.7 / 26.8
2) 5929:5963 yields 5.2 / 21.9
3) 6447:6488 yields 1.0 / 32.6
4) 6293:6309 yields 3.4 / 24.4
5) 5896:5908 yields 5.5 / 13.7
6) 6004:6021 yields 0.9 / 25.4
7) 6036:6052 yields -0.1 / 27.4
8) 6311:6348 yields 3.8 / 28.2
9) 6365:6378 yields 1.8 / 27.6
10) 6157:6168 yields 3.6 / 19.4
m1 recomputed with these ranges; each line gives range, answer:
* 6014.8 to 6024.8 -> 25.4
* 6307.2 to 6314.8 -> 25.9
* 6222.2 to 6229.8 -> 17.8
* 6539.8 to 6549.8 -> 37.1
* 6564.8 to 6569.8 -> 35.6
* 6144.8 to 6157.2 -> 28.2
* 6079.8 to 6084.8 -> 27.1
